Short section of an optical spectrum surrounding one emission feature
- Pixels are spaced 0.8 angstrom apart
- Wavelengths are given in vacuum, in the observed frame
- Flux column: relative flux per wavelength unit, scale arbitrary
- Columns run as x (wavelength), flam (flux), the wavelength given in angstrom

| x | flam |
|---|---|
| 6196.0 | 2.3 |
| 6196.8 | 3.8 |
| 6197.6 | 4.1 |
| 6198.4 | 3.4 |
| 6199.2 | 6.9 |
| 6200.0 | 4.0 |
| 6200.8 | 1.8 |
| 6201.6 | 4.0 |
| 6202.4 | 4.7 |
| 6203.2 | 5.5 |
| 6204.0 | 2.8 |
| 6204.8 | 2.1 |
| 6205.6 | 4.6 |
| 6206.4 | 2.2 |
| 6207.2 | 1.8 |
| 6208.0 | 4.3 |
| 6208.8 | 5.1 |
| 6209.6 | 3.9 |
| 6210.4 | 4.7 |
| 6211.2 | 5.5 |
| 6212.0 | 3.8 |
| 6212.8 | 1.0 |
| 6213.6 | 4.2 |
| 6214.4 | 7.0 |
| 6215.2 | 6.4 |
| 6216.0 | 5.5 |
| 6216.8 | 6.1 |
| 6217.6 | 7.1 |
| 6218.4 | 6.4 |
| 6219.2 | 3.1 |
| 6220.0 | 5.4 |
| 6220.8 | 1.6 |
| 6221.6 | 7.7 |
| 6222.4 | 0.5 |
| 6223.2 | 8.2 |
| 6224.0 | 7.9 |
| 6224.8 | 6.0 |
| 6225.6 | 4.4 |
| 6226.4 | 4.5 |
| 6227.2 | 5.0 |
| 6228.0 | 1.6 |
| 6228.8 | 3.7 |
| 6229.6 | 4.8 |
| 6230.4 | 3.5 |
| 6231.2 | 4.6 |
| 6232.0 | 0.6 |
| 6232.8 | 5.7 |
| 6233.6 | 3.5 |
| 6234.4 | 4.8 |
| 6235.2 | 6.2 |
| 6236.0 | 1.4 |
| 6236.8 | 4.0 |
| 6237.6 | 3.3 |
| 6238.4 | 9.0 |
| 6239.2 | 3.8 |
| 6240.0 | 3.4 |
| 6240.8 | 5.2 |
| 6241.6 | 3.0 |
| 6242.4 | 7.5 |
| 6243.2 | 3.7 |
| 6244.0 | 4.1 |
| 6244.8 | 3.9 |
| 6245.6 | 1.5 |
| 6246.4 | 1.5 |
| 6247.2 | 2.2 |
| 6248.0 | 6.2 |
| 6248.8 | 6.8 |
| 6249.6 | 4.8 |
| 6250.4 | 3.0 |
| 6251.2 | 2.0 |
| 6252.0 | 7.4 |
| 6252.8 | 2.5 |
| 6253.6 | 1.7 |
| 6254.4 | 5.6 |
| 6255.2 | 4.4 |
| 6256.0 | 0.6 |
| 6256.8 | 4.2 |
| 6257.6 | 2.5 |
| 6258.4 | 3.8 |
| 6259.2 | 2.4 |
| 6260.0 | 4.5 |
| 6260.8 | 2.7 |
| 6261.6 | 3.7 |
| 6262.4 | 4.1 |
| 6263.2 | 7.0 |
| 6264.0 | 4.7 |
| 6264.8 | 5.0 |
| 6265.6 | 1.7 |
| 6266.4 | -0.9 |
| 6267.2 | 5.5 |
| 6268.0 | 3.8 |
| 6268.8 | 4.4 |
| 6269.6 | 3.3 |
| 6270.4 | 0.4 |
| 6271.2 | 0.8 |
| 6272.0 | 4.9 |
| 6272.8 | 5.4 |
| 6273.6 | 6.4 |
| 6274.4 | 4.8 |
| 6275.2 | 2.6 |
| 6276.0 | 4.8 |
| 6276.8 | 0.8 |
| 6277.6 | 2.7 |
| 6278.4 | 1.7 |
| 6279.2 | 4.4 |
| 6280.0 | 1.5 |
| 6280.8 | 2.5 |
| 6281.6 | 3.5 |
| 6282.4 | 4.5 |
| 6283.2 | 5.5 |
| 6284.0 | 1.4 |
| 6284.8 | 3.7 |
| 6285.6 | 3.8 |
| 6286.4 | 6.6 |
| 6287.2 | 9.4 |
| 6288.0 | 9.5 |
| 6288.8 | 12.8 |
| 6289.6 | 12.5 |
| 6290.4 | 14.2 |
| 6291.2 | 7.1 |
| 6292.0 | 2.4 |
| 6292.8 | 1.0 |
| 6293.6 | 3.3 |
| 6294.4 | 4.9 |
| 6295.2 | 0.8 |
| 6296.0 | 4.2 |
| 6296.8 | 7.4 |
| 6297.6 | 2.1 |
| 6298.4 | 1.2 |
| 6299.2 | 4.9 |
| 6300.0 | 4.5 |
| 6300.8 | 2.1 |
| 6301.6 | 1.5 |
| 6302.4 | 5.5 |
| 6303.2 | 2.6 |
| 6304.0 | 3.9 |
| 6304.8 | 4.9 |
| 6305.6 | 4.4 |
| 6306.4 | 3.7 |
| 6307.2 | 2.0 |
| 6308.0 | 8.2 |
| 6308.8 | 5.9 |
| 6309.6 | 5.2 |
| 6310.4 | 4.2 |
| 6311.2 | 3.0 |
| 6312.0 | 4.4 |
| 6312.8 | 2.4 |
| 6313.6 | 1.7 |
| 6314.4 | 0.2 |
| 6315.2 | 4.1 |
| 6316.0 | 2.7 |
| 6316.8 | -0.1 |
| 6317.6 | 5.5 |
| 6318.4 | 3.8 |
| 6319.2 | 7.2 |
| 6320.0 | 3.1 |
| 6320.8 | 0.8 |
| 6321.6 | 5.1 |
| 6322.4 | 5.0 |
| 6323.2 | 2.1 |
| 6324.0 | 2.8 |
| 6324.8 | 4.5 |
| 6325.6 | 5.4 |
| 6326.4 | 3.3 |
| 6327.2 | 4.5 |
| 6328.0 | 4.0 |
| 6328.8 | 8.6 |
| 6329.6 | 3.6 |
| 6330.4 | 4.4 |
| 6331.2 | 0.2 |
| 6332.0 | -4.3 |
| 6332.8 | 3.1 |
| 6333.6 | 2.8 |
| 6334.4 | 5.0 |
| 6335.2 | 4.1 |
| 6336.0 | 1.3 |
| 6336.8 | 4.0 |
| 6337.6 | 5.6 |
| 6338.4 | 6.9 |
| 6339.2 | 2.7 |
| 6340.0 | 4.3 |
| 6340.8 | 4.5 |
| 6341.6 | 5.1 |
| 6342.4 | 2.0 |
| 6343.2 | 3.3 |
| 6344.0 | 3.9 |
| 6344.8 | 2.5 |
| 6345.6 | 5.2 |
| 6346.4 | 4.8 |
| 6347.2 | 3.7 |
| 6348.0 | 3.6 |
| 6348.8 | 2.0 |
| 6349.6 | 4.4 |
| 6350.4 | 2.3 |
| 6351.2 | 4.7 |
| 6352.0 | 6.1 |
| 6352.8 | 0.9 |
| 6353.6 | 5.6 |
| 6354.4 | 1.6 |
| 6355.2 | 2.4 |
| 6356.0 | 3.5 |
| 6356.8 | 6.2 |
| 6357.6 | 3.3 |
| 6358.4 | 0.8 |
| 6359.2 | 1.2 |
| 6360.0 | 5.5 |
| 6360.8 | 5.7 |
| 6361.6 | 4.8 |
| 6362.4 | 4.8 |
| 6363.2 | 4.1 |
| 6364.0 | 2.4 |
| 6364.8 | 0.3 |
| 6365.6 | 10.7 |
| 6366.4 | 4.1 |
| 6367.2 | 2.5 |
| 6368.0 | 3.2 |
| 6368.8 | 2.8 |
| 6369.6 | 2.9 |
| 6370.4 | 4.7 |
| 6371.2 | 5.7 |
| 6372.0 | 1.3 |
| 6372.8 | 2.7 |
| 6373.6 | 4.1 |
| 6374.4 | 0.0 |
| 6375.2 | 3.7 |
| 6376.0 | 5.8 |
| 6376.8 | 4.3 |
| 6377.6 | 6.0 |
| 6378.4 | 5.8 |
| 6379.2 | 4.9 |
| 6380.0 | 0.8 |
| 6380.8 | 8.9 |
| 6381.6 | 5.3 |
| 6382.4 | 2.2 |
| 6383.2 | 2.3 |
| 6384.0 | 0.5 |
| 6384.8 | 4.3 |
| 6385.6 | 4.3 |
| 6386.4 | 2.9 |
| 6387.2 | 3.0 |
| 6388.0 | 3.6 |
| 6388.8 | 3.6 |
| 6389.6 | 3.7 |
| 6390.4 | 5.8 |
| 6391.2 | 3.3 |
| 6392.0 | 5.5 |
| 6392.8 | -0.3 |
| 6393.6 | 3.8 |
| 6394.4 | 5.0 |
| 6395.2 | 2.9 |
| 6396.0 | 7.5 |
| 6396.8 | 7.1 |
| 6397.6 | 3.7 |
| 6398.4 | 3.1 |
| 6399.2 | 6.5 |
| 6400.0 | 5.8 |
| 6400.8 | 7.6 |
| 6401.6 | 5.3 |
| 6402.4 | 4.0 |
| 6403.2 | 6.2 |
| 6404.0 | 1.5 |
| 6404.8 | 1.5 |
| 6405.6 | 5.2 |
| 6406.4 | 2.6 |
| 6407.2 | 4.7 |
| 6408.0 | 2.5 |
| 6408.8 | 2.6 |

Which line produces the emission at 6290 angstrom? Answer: H-beta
